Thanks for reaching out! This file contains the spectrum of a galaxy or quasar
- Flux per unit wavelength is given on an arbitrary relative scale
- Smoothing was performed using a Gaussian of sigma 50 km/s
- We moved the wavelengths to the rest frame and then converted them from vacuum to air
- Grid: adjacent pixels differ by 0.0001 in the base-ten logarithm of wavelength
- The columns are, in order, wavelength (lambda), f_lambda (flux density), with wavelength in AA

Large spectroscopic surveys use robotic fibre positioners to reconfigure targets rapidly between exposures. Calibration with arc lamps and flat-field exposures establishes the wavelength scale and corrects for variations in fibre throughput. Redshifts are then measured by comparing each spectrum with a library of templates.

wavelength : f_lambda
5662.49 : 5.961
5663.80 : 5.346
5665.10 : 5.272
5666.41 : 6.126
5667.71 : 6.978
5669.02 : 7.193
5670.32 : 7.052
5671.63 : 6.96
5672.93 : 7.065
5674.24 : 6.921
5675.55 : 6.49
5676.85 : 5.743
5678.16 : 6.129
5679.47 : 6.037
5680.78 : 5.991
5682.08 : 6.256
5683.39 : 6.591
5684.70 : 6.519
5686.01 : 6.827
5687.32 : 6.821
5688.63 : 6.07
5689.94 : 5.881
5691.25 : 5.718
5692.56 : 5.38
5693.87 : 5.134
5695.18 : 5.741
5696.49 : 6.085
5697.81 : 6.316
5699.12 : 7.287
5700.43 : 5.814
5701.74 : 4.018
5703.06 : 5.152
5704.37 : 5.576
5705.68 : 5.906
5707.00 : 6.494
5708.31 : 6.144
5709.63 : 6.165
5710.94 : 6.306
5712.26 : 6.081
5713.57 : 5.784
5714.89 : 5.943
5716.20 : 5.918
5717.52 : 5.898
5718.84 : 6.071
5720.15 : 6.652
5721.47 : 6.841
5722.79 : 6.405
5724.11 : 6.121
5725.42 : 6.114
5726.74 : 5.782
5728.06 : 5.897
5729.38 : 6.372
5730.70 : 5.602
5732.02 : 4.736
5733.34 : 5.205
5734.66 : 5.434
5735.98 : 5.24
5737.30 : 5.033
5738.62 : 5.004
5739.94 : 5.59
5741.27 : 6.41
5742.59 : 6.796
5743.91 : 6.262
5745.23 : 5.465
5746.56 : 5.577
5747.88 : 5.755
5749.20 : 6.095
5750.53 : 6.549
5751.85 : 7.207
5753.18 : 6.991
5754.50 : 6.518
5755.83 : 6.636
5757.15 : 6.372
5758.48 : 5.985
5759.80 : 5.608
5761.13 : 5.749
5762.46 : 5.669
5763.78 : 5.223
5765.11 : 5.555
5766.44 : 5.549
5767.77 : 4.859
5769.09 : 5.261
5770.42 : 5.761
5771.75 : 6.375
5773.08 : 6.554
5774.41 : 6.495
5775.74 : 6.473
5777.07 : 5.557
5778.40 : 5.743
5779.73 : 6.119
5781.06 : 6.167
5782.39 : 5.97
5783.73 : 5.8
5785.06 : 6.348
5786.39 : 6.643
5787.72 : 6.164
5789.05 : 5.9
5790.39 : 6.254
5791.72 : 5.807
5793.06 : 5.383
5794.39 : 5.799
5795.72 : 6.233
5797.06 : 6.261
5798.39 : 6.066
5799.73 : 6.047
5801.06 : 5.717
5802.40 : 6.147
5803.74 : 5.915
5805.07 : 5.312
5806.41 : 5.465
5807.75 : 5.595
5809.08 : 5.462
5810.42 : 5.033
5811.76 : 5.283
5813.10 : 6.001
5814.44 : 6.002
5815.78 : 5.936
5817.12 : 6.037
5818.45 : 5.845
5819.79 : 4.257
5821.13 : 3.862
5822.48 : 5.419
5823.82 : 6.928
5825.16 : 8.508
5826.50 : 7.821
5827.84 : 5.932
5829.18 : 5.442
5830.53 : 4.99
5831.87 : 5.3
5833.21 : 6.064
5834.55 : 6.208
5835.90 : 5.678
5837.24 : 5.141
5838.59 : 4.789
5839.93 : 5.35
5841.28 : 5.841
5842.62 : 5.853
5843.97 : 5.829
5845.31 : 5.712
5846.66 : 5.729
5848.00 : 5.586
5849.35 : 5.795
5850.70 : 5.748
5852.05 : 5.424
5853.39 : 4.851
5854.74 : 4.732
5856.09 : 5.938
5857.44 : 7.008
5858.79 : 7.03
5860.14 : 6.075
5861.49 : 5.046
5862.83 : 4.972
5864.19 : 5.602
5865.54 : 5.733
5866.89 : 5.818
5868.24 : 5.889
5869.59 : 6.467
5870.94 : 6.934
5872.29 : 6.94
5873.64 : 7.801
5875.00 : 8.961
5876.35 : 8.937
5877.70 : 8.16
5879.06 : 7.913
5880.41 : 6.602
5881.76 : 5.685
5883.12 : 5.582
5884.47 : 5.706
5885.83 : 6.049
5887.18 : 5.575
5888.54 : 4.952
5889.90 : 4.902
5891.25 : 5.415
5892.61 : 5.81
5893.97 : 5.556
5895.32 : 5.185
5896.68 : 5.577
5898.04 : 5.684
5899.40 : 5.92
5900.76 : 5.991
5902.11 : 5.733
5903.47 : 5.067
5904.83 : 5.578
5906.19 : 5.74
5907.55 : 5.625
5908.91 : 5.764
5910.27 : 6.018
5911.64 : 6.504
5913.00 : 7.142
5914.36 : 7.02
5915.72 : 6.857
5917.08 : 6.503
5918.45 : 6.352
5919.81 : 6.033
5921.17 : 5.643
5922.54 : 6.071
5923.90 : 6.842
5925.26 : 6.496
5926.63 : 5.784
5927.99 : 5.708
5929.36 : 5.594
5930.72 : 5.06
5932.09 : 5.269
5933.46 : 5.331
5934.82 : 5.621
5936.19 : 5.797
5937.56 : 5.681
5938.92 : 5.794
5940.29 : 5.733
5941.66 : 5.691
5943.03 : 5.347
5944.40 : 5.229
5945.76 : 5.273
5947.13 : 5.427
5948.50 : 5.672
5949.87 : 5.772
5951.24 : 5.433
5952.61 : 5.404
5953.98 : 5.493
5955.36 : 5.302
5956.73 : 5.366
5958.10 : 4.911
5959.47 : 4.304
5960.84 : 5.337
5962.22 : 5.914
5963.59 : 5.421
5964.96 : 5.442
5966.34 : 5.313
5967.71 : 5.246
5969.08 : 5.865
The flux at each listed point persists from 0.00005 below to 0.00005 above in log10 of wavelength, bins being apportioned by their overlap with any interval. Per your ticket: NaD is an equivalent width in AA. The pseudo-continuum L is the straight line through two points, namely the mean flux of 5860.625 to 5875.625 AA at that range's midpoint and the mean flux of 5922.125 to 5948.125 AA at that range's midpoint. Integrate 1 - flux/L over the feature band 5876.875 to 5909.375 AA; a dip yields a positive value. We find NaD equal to 1.45 AA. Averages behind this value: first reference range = 6.37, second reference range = 5.67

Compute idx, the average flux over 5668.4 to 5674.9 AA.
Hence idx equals 7.04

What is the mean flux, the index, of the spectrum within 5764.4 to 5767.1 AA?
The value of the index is 5.54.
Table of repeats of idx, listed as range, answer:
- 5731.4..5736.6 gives 5.16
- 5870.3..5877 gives 7.92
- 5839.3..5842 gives 5.6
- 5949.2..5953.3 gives 5.54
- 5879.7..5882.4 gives 6.19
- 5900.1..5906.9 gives 5.63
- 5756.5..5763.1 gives 5.87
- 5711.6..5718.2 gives 5.92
